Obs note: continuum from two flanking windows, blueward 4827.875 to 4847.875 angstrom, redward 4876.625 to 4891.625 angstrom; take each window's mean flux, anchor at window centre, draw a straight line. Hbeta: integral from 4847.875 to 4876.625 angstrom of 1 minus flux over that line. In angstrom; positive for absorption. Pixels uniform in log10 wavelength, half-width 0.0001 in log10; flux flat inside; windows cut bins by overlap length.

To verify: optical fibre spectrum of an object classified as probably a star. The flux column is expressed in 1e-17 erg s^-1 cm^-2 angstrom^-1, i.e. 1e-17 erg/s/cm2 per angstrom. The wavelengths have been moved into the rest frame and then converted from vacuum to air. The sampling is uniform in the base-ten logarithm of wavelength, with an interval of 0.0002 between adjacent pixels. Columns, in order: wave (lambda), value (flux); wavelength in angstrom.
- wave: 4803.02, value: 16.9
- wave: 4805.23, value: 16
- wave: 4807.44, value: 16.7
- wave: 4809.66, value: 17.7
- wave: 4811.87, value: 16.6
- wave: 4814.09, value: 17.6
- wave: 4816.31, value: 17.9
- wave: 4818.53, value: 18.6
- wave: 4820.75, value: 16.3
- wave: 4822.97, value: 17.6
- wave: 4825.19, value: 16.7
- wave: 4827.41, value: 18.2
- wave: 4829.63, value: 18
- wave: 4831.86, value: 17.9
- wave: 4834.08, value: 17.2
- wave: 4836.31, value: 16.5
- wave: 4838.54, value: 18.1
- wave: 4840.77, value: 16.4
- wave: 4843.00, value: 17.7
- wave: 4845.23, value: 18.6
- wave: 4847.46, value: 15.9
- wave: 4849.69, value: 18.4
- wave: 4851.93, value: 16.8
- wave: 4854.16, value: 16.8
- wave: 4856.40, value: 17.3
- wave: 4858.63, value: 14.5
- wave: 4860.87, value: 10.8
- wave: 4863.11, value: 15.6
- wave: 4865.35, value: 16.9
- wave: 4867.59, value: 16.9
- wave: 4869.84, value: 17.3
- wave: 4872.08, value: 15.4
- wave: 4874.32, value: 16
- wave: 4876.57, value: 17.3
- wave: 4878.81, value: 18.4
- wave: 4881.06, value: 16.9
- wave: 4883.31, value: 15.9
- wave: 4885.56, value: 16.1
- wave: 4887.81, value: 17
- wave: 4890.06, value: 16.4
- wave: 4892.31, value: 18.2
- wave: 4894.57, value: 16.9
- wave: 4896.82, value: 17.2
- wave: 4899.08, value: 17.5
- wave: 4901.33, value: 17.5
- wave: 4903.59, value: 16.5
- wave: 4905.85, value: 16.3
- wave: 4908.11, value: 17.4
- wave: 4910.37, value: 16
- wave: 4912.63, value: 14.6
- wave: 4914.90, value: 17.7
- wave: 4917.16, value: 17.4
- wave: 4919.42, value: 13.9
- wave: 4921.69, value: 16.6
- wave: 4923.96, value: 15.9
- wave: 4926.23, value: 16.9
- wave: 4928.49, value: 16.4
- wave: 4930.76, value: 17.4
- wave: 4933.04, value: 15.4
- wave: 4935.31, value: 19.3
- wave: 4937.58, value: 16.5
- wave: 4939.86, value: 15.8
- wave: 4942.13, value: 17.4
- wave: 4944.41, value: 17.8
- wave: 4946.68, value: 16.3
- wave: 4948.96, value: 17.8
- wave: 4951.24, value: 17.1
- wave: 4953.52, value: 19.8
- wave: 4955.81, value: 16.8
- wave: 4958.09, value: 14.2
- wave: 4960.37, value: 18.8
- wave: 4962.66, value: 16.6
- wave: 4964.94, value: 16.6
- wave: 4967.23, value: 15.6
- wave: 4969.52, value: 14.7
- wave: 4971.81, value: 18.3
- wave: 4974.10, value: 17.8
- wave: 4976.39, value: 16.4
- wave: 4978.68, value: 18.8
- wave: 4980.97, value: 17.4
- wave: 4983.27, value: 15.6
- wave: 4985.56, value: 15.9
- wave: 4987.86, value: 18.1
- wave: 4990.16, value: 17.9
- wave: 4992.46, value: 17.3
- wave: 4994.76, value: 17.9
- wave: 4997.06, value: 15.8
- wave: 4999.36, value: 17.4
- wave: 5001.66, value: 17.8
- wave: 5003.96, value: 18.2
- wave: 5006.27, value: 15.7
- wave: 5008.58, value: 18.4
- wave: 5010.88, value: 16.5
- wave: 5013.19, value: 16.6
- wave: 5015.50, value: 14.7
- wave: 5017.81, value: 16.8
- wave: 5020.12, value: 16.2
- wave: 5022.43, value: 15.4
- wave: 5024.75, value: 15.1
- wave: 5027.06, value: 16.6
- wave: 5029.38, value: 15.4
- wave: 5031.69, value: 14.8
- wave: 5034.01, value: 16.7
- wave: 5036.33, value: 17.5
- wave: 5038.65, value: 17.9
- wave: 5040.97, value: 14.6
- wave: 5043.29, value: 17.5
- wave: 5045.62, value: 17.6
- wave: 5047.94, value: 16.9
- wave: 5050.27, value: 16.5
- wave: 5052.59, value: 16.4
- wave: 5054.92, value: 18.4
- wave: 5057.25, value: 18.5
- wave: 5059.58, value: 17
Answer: 1.7 angstrom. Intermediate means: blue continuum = 17.4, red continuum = 16.9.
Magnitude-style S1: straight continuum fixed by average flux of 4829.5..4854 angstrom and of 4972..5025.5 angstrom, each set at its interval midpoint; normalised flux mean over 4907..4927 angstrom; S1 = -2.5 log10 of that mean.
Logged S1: 0.06 mag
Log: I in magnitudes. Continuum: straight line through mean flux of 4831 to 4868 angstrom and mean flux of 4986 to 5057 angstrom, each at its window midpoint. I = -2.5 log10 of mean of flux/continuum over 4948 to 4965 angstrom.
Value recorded -0.03 mag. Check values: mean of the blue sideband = 16.6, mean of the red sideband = 16.8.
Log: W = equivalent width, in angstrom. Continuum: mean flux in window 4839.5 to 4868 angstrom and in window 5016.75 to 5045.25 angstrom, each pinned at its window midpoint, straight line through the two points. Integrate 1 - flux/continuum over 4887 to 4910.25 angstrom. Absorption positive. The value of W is -1.03 angstrom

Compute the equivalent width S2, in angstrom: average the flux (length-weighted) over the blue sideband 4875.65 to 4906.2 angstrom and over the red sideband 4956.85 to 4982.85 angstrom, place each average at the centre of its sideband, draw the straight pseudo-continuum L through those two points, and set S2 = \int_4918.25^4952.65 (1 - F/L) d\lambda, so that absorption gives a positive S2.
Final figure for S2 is 0.4 angstrom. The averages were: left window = 17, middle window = 16.7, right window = 16.8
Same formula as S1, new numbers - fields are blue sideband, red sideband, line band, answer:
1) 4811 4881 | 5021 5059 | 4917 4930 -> 0.04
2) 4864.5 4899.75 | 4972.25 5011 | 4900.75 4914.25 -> 0.04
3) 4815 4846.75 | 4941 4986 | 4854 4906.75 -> 0.05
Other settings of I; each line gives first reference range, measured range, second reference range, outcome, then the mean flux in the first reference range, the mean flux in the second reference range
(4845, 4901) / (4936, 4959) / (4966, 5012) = -0.01 mag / 16.6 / 17.1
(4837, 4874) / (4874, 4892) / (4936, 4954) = -0.01 mag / 16.5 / 17.3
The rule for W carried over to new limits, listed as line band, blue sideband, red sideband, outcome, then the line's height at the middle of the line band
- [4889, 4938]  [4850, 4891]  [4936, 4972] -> -0.4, 16.6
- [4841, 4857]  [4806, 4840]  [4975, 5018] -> 0.0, 17.4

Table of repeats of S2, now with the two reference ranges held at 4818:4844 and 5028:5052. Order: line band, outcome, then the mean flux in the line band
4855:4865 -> 1.44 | 14.8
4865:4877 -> 0.46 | 16.6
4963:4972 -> 0.39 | 16.1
